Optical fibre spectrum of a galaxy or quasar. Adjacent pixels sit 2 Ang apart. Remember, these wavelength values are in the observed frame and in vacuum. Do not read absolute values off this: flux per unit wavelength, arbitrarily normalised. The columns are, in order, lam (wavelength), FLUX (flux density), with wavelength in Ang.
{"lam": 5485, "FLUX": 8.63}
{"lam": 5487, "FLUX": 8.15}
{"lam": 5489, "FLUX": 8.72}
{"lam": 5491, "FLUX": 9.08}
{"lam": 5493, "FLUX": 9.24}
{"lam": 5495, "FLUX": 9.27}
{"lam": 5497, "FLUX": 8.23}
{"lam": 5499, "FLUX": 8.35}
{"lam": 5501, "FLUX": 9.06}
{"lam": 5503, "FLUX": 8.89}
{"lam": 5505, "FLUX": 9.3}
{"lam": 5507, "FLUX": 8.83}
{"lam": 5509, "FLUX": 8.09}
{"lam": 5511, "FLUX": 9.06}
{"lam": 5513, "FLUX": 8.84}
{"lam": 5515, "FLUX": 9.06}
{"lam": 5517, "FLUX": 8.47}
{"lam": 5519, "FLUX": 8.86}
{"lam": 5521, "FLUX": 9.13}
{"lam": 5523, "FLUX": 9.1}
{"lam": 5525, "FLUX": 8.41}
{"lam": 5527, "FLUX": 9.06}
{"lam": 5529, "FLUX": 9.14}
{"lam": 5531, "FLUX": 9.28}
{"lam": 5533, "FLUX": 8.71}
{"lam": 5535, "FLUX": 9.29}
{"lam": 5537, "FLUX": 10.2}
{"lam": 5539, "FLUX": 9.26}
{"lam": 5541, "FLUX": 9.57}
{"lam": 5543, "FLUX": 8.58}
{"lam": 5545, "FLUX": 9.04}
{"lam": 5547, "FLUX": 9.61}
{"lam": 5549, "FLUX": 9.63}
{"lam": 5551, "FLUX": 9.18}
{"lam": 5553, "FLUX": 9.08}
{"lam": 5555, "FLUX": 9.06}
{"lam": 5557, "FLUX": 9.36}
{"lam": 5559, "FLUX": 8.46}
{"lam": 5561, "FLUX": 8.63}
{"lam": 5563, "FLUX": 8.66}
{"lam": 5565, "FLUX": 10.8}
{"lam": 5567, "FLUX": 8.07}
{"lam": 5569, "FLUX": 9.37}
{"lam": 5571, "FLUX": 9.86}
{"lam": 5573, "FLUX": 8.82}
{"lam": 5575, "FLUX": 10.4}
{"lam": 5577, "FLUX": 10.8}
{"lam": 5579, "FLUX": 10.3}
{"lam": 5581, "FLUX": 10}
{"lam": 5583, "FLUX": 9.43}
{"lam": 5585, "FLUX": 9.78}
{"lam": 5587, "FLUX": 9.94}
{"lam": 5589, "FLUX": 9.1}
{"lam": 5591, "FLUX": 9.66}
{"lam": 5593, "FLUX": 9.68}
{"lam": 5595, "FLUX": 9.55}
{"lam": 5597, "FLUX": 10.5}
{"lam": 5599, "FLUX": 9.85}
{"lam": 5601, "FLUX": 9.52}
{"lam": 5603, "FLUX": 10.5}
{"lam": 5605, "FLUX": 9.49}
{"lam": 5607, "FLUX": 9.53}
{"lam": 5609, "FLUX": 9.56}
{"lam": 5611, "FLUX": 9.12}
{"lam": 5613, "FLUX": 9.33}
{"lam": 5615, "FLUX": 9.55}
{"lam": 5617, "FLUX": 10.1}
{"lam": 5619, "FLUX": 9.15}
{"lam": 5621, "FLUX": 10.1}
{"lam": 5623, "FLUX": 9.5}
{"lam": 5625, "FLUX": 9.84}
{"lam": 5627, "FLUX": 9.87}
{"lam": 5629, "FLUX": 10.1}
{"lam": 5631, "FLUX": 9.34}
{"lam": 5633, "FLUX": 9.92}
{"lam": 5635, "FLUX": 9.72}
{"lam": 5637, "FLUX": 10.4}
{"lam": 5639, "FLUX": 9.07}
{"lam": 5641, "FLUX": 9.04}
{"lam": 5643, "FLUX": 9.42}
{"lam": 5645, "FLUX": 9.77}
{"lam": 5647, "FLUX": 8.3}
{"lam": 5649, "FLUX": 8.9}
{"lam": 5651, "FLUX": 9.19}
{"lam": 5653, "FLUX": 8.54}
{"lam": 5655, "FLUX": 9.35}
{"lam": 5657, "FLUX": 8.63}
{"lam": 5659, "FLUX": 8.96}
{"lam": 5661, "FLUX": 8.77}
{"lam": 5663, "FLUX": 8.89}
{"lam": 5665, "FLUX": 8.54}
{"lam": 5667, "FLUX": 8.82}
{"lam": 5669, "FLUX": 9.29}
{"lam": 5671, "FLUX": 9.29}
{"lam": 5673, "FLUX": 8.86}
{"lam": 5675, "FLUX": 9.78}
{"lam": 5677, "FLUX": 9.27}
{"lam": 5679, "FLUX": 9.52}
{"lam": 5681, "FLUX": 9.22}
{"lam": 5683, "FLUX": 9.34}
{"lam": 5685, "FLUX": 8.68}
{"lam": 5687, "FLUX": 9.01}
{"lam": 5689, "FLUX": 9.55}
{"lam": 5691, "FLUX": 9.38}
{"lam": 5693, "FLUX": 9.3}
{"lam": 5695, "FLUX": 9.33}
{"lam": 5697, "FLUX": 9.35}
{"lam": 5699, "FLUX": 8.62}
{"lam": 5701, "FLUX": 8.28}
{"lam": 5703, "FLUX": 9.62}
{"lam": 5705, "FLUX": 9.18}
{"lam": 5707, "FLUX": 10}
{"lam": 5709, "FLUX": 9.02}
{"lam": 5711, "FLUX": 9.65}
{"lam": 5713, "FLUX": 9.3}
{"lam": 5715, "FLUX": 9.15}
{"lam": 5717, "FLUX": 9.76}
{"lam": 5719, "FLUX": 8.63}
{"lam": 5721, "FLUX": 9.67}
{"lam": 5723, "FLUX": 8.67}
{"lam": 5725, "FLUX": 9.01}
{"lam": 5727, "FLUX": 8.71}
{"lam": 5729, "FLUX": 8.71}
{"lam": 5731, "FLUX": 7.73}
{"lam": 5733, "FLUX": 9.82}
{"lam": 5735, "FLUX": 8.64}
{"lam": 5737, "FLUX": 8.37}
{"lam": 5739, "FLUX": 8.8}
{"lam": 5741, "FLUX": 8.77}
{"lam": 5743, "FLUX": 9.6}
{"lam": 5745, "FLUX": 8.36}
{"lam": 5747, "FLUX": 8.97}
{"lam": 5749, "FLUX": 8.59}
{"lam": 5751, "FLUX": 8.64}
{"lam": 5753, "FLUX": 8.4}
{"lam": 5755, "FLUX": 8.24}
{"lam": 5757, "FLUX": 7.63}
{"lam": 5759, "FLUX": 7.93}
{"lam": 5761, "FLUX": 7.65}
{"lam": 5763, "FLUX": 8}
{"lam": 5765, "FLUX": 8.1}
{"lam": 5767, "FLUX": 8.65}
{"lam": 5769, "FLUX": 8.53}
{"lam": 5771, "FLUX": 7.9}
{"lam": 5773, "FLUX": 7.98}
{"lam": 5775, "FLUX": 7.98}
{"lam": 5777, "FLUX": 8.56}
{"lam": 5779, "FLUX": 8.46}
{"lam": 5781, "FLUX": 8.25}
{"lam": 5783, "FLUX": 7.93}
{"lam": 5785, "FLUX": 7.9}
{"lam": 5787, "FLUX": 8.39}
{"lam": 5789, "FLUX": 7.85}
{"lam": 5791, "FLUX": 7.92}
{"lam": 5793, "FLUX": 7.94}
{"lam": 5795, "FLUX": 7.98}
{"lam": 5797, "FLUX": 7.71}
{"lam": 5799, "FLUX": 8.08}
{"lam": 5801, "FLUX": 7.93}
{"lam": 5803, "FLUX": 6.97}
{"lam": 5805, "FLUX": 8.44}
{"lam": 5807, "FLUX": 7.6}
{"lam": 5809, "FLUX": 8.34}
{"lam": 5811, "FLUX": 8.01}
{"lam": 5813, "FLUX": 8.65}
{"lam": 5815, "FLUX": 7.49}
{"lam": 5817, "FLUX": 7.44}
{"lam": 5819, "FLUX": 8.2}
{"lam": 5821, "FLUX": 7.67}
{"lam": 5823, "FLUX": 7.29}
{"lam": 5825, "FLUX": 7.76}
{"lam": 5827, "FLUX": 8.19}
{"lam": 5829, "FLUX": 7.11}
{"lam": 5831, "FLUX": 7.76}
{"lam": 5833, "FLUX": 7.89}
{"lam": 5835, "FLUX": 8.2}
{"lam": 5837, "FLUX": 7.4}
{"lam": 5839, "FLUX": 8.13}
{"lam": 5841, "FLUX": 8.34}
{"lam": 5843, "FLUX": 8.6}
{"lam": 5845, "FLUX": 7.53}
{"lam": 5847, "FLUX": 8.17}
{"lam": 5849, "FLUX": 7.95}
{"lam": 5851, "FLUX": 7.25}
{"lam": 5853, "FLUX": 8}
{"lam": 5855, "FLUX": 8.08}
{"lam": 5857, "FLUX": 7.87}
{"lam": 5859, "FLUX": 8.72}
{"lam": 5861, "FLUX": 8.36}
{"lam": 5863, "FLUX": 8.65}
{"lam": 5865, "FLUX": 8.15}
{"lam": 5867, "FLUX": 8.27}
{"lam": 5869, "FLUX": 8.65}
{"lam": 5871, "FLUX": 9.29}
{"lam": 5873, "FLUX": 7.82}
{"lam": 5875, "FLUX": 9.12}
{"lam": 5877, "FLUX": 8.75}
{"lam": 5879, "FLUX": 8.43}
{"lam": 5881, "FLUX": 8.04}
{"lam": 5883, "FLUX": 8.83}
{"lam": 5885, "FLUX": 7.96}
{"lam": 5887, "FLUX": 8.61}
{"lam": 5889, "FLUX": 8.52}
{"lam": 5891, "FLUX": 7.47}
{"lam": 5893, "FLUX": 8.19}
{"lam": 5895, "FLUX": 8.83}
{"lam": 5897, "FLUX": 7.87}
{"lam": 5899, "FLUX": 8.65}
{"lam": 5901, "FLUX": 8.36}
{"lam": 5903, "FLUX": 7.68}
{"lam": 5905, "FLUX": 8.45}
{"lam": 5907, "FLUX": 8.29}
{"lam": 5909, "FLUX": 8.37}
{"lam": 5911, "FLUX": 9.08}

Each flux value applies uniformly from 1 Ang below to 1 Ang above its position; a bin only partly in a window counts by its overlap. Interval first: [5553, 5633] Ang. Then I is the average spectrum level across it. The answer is 9.6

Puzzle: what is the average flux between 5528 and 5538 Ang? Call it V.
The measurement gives 9.32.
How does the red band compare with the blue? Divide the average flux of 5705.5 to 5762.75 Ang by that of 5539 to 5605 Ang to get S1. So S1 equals 0.92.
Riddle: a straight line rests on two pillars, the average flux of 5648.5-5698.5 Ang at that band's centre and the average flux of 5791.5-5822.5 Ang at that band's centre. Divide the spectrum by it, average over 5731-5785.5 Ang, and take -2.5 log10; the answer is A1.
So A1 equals -0.01 mag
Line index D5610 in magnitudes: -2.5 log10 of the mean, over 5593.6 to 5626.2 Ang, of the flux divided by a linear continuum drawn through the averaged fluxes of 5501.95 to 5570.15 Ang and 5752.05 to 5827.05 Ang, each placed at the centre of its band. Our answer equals -0.11 mag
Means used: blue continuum 9.06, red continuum 8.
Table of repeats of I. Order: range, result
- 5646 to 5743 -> 9.05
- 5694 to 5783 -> 8.7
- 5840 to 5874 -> 8.22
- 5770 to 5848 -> 7.95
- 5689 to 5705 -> 9.16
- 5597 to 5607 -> 9.88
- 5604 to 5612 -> 9.43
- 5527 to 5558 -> 9.26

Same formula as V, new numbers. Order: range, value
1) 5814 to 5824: 7.62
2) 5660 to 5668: 8.75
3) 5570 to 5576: 9.69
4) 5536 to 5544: 9.4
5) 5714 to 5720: 9.18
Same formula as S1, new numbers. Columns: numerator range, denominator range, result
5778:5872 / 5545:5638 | 0.83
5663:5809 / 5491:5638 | 0.92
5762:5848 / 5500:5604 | 0.86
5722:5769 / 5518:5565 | 0.93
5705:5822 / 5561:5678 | 0.89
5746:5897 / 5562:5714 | 0.86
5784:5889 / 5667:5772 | 0.91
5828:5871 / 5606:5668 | 0.87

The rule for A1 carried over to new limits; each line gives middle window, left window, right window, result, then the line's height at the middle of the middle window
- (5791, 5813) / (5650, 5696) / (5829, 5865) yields 0.05 mag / 8.31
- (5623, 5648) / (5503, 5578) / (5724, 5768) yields -0.08 mag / 8.86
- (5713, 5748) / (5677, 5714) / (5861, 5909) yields 0.02 mag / 9.08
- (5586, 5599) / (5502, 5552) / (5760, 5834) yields -0.11 mag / 8.8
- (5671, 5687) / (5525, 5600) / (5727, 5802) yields -0.05 mag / 8.78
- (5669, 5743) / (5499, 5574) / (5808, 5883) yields -0.07 mag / 8.54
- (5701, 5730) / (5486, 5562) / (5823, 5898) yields -0.08 mag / 8.52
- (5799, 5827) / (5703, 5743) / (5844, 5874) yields 0.08 mag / 8.48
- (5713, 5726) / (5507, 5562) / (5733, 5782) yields -0.08 mag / 8.51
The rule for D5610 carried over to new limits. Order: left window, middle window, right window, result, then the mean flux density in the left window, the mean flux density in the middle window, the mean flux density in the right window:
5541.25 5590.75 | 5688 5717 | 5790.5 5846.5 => -0.08 mag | 9.42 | 9.28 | 7.88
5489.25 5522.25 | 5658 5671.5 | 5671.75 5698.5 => 0.04 mag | 8.86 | 8.92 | 9.26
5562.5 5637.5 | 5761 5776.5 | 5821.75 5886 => 0.07 mag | 9.72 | 8.14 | 8.14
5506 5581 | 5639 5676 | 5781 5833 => -0.05 mag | 9.2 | 9.02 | 7.87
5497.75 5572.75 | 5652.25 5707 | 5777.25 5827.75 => -0.08 mag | 9.06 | 9.11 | 7.94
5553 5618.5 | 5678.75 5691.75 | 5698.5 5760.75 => -0.02 mag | 9.58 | 9.22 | 8.84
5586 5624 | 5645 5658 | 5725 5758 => 0.05 mag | 9.67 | 8.89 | 8.64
